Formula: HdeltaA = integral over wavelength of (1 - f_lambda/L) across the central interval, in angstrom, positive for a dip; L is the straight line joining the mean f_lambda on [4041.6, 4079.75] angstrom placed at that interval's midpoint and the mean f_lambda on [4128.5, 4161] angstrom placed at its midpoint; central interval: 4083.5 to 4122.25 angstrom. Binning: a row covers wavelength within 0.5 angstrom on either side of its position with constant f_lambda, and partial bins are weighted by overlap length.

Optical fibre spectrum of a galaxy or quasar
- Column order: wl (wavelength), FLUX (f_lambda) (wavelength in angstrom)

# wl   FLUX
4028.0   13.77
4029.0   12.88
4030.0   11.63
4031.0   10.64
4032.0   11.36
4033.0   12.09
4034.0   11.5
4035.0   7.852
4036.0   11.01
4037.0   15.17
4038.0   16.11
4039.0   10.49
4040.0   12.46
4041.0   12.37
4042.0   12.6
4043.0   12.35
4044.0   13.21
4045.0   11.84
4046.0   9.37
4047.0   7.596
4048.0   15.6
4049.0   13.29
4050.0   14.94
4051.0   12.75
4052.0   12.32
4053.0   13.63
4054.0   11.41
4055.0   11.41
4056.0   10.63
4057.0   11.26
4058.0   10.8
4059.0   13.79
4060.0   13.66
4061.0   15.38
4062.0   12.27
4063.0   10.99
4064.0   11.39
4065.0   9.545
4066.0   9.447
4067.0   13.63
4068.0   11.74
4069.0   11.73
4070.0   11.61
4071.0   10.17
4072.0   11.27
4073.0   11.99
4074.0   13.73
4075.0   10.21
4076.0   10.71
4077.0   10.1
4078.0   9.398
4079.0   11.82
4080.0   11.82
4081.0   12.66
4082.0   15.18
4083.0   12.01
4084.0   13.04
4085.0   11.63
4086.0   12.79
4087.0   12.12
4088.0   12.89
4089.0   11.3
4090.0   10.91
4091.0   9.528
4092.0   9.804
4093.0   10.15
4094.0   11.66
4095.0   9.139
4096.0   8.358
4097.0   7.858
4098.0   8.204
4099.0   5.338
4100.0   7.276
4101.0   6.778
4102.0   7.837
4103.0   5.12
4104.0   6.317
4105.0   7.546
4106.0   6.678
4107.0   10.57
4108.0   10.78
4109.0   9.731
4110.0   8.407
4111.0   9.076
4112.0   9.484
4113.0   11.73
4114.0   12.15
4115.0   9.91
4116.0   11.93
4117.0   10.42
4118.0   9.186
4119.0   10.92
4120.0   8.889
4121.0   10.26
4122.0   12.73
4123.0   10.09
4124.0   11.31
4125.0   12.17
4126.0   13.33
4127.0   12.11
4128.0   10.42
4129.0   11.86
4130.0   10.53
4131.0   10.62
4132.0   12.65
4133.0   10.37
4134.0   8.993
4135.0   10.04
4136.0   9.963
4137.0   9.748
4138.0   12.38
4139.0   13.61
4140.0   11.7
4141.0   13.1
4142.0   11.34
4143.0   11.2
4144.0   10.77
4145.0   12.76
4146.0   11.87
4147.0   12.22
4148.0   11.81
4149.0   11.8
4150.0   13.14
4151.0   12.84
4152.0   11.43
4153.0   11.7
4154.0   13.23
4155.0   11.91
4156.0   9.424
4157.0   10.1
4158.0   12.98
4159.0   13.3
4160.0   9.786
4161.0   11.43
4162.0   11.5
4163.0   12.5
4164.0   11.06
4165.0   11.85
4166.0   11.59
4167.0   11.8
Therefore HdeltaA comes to 6.63 angstrom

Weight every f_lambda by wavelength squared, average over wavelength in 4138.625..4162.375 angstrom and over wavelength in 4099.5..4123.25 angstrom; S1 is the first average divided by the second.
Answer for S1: 1.30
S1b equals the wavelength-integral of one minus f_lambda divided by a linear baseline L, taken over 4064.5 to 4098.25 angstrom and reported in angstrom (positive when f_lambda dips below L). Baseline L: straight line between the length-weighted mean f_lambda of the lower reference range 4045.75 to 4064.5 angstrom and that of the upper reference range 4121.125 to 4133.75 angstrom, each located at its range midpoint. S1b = 2.3 angstrom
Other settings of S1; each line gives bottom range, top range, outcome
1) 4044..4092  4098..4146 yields 0.89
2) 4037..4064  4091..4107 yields 0.66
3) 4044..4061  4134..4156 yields 1.00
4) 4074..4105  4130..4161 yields 1.18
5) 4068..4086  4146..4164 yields 1.04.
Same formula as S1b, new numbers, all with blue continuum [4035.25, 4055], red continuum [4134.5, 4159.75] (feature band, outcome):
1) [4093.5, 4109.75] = 5.4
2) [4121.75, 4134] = 0.5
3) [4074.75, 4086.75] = 0.4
